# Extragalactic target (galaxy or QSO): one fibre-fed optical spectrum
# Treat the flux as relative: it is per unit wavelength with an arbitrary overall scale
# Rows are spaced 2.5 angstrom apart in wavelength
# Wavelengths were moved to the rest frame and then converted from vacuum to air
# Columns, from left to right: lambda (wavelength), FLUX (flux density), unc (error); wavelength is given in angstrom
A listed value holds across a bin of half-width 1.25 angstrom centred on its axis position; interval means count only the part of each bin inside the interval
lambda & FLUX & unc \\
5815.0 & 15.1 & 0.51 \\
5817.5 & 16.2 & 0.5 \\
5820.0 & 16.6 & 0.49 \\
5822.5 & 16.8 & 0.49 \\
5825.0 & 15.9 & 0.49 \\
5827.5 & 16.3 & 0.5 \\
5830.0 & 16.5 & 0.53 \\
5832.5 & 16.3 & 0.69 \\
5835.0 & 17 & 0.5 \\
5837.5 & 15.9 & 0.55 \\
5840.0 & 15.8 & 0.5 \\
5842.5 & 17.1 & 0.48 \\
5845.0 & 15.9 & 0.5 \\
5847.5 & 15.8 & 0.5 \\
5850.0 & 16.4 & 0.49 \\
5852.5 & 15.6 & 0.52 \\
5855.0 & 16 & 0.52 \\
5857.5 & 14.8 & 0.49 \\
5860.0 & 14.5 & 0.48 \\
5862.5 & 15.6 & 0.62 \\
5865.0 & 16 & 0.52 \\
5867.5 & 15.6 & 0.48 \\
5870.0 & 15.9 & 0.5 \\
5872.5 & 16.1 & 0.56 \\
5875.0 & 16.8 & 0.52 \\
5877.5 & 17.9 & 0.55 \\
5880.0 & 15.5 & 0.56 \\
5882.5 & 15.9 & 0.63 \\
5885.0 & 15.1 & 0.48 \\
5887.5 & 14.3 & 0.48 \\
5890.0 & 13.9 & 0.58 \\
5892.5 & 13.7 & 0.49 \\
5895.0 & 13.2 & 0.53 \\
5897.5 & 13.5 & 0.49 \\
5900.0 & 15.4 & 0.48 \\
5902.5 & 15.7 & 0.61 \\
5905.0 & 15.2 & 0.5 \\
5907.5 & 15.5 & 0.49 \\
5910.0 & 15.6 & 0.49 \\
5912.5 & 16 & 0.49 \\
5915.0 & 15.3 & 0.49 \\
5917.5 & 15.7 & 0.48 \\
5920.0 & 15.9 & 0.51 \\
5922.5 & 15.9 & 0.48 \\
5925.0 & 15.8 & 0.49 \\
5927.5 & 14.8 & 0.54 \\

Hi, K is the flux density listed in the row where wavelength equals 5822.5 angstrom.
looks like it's 16.8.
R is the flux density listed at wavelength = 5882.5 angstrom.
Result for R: 15.9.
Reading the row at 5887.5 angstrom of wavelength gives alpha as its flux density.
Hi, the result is 14.3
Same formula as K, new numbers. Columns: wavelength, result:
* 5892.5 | 13.7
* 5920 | 15.9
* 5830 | 16.5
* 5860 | 14.5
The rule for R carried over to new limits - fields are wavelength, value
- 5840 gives 15.8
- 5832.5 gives 16.3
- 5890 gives 13.9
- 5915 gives 15.3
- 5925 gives 15.8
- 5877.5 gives 17.9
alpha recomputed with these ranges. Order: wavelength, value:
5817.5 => 16.2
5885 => 15.1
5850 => 16.4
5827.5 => 16.3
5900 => 15.4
